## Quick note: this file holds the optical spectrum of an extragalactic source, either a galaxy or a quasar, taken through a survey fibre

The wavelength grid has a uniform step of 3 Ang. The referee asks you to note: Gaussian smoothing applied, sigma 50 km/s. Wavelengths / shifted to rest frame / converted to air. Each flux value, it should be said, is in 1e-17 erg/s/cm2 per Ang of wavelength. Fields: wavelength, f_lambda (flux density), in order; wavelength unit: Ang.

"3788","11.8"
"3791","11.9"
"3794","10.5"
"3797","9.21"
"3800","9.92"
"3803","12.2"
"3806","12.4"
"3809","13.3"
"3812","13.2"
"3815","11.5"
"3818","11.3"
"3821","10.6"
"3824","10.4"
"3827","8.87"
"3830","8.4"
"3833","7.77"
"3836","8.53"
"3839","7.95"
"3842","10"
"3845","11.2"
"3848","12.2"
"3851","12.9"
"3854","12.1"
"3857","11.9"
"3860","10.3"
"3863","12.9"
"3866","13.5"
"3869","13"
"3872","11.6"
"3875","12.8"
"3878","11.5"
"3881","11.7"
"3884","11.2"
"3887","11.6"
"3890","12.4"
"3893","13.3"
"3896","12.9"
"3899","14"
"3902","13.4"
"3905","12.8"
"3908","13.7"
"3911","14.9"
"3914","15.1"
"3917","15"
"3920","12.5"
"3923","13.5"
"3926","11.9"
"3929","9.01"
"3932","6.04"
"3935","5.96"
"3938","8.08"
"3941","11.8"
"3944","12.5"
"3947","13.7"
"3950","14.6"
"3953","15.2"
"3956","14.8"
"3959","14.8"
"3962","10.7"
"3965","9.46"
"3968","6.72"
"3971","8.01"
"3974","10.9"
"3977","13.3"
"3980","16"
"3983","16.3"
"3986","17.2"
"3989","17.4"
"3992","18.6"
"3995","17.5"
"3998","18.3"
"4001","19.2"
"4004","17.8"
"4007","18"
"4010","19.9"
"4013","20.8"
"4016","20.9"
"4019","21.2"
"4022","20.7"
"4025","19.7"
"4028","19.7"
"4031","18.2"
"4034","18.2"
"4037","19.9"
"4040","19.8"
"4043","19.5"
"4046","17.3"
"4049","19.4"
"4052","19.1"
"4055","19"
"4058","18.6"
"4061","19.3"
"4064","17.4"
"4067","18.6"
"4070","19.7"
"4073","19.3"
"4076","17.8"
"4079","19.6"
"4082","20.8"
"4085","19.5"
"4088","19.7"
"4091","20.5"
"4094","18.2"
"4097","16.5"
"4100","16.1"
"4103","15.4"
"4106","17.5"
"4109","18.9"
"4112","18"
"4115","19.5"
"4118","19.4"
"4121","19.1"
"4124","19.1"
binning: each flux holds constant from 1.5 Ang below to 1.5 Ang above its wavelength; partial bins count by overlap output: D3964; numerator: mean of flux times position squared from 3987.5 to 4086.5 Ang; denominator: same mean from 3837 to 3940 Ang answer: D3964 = 1.7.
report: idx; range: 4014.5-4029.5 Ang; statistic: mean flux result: 20.4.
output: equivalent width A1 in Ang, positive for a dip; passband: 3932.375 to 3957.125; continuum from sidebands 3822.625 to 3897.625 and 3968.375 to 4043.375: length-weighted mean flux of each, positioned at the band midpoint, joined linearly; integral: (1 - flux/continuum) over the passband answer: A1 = 5.4 Ang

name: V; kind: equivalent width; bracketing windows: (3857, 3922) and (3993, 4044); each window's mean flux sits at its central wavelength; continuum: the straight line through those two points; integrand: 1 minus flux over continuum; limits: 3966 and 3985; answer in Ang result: 5.9 Ang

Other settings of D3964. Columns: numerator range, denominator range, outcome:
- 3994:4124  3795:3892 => 1.88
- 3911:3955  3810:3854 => 1.20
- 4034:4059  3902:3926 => 1.48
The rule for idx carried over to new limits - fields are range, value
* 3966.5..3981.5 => 11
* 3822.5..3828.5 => 9.63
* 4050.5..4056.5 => 19.1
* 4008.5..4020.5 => 20.7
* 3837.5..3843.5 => 8.97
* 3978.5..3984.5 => 16.2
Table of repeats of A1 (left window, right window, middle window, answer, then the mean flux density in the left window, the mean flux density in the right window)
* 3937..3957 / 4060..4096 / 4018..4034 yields -2.9 Ang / 13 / 19.2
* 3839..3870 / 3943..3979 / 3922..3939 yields 4.3 Ang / 11.8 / 12.1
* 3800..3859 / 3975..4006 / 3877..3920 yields 1.4 Ang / 10.9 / 17.1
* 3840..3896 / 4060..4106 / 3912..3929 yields 0.4 Ang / 12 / 18.5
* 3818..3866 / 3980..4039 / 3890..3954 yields 9.1 Ang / 10.5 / 18.9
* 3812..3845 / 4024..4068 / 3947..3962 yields 0.7 Ang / 9.77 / 18.9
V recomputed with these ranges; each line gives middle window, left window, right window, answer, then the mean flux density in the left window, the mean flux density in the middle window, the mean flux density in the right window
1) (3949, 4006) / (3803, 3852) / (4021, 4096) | 5.79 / 10.7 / 14.6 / 19.2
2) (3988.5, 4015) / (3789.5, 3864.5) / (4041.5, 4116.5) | -4.02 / 10.9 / 18.7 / 18.6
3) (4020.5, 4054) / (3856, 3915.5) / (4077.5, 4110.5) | -4.68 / 12.7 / 19.2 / 18.4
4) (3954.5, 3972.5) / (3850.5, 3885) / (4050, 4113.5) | 5.06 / 12.1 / 10.7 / 18.6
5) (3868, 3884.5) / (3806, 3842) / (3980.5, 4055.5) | 0.77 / 10.3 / 12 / 18.9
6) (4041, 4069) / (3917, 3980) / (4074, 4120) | -3.82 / 11.4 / 18.7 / 18.5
